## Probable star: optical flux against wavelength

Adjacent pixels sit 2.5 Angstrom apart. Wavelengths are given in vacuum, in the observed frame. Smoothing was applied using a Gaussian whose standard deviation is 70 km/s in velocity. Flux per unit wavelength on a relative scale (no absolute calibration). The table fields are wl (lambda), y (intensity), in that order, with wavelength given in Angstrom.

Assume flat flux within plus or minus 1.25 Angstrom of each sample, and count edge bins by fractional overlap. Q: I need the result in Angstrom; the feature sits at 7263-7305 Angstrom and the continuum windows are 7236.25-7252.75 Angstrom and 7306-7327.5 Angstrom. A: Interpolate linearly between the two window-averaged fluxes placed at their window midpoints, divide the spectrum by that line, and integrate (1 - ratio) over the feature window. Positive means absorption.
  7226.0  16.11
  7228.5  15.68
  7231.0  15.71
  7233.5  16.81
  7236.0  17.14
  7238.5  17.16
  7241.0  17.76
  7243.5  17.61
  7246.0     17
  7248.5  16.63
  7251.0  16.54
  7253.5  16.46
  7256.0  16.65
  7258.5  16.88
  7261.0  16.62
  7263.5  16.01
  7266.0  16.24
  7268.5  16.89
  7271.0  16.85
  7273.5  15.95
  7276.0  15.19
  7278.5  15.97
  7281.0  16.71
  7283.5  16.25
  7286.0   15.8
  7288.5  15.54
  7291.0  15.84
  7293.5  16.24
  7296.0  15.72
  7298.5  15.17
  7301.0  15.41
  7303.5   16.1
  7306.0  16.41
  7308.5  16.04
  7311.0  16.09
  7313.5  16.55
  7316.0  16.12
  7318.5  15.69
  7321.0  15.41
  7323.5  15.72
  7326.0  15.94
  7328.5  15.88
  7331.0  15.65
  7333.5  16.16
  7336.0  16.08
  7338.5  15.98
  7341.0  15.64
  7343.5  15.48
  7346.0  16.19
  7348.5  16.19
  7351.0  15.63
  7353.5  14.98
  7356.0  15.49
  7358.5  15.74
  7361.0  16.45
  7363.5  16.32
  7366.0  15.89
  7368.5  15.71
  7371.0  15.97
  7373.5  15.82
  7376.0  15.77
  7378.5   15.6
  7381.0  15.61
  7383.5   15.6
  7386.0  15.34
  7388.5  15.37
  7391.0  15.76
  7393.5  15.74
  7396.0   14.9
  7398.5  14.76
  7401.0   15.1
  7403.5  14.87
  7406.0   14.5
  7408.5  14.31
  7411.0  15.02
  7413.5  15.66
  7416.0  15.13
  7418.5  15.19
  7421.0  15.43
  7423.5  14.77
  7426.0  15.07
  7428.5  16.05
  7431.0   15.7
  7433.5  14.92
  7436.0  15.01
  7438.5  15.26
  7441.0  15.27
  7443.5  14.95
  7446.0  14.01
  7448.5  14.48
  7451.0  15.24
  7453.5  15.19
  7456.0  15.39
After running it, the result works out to 1.2 Angstrom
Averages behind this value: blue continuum 17.1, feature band 16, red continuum 16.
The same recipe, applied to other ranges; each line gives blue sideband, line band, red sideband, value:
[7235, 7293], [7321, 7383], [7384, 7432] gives -0.45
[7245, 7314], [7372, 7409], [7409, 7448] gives 0.27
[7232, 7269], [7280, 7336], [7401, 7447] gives 1.06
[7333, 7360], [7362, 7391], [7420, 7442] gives -0.26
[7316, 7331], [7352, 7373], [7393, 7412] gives -0.69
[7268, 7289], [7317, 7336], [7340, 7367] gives 0.15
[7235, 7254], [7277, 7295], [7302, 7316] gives 0.52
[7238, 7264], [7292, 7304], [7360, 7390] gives 0.54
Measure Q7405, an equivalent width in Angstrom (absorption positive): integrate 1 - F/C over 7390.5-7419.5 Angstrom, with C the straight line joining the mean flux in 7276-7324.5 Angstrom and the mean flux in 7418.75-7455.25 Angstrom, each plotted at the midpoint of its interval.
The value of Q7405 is 0.44 Angstrom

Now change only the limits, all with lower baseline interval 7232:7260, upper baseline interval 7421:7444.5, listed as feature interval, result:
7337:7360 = 0.4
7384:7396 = 0.1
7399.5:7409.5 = 0.5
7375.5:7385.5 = 0.1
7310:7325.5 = 0.3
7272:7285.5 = 0.5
